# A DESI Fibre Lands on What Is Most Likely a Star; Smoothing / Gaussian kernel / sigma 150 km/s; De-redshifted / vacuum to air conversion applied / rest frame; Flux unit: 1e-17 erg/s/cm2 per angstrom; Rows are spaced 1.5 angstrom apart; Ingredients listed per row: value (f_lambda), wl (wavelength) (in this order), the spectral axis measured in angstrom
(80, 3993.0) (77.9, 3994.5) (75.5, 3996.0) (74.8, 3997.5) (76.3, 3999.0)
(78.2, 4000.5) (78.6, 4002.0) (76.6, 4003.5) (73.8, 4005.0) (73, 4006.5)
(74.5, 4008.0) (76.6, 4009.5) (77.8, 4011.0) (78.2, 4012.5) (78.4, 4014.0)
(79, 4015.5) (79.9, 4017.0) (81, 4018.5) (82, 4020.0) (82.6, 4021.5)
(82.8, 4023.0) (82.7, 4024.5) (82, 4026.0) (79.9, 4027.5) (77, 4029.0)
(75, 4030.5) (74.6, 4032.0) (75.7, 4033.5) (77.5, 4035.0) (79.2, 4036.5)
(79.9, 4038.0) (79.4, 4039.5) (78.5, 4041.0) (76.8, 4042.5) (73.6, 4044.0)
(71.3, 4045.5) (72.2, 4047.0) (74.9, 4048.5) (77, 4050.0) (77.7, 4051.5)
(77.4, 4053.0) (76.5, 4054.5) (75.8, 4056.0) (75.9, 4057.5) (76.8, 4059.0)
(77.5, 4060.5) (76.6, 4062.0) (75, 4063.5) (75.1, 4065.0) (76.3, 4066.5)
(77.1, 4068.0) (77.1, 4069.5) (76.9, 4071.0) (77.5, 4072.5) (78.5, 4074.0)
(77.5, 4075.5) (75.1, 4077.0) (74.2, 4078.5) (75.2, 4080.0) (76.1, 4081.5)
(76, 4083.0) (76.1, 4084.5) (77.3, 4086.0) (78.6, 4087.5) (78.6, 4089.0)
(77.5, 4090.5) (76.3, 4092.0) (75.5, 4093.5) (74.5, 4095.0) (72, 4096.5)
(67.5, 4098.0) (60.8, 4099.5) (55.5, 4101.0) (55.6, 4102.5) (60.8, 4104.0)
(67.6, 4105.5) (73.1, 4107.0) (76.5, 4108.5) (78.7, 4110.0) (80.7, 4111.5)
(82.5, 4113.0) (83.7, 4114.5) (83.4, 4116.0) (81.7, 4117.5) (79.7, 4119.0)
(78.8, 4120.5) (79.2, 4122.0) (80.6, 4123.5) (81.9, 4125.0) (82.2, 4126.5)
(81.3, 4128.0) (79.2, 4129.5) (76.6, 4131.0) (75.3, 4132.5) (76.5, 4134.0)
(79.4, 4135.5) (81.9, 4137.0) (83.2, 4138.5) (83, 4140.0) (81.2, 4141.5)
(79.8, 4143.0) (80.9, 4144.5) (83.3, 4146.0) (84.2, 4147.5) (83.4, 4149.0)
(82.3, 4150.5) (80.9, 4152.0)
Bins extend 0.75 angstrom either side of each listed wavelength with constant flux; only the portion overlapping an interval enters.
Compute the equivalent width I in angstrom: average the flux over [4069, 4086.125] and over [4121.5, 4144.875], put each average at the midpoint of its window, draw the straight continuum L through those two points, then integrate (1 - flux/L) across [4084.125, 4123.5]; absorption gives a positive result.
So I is 1.9 angstrom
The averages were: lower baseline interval 76.4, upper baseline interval 80.1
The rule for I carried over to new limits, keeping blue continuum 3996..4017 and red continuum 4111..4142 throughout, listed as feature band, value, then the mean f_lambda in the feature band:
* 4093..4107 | 2.4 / 65.8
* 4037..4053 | 0.3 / 76.2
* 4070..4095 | 0.8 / 76.6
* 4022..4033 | -0.3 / 79.1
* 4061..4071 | 0.3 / 76.3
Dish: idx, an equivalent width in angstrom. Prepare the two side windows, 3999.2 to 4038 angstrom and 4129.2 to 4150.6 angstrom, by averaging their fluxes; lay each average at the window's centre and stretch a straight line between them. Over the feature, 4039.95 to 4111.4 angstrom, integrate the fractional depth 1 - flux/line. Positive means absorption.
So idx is 4.57 angstrom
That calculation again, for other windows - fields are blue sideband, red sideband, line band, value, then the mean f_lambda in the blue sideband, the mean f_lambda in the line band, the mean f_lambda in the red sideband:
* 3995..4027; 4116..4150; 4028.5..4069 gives 1.4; 78.3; 76.3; 80.7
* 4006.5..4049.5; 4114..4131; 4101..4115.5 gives 1.4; 77.9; 72.5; 80.8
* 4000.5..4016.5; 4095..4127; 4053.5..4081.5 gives -0.4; 76.8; 76.4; 74.3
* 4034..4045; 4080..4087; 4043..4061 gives 0.4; 77.6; 75.5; 76.3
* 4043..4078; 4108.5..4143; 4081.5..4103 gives 1.7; 76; 71.9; 80.4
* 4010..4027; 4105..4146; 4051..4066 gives 0.7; 80.5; 76.4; 79.7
